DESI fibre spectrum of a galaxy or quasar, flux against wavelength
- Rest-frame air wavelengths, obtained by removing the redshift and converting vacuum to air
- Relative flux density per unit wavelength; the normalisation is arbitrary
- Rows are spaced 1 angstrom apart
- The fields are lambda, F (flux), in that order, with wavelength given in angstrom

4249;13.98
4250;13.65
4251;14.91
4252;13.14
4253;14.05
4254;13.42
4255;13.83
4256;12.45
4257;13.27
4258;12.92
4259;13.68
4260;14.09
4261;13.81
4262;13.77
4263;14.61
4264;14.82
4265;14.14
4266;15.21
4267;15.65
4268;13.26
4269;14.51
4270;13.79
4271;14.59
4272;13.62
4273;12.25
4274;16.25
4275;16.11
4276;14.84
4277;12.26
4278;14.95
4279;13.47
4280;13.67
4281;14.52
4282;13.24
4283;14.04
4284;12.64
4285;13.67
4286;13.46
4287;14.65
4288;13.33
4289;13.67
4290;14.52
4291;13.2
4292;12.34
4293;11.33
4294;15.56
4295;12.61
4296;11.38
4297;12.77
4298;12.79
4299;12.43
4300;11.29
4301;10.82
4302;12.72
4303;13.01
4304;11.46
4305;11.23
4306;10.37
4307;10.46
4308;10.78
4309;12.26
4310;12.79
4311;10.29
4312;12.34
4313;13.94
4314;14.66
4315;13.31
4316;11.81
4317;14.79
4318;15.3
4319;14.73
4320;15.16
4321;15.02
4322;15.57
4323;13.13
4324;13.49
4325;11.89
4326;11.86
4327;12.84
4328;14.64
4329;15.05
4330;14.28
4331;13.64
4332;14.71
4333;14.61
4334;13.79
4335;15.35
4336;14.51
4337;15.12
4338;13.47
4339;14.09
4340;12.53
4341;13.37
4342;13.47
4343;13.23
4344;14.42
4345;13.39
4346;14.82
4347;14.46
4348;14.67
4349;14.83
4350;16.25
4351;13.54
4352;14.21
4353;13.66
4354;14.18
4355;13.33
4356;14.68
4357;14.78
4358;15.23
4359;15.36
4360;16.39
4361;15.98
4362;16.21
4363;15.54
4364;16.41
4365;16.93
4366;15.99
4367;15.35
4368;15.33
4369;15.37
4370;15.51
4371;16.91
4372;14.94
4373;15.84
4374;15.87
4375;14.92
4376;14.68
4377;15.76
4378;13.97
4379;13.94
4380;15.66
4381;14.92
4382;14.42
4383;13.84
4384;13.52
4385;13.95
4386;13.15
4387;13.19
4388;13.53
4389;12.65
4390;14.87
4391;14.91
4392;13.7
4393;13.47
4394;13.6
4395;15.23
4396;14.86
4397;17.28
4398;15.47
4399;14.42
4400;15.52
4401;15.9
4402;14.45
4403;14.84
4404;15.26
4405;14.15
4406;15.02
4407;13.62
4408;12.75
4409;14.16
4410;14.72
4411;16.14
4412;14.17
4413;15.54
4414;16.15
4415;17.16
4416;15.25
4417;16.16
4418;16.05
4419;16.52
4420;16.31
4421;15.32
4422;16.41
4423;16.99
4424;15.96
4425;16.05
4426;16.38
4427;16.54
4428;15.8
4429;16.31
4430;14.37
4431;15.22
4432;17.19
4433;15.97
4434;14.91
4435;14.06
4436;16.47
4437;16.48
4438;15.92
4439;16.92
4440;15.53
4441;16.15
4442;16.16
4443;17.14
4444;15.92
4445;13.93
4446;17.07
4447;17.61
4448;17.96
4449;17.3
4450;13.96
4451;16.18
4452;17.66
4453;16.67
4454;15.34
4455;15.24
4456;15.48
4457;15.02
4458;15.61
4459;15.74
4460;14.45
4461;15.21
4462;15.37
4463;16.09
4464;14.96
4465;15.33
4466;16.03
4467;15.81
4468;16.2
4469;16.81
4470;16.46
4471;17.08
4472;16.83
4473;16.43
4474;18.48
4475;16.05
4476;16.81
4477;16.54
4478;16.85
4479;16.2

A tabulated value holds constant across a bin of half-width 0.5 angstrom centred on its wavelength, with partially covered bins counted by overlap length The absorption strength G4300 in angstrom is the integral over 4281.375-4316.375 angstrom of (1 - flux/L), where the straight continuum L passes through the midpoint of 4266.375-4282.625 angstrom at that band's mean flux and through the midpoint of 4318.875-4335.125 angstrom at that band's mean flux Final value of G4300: 3.8 angstrom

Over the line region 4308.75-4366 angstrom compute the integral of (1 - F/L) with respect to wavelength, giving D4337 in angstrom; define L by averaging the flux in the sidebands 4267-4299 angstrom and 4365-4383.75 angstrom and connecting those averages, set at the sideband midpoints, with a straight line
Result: 1.4 angstrom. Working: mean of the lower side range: 13.7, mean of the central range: 14.2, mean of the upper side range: 15.2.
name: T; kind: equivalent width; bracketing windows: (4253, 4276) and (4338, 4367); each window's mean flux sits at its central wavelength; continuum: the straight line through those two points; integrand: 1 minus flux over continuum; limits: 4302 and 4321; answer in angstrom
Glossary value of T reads 2.2 angstrom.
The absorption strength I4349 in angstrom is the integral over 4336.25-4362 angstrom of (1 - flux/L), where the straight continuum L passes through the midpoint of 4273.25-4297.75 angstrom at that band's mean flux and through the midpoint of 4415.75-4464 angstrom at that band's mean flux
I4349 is 0.3 angstrom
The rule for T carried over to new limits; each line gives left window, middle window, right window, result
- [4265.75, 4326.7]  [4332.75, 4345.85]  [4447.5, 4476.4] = 0.0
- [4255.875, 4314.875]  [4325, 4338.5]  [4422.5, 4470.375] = 0.0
